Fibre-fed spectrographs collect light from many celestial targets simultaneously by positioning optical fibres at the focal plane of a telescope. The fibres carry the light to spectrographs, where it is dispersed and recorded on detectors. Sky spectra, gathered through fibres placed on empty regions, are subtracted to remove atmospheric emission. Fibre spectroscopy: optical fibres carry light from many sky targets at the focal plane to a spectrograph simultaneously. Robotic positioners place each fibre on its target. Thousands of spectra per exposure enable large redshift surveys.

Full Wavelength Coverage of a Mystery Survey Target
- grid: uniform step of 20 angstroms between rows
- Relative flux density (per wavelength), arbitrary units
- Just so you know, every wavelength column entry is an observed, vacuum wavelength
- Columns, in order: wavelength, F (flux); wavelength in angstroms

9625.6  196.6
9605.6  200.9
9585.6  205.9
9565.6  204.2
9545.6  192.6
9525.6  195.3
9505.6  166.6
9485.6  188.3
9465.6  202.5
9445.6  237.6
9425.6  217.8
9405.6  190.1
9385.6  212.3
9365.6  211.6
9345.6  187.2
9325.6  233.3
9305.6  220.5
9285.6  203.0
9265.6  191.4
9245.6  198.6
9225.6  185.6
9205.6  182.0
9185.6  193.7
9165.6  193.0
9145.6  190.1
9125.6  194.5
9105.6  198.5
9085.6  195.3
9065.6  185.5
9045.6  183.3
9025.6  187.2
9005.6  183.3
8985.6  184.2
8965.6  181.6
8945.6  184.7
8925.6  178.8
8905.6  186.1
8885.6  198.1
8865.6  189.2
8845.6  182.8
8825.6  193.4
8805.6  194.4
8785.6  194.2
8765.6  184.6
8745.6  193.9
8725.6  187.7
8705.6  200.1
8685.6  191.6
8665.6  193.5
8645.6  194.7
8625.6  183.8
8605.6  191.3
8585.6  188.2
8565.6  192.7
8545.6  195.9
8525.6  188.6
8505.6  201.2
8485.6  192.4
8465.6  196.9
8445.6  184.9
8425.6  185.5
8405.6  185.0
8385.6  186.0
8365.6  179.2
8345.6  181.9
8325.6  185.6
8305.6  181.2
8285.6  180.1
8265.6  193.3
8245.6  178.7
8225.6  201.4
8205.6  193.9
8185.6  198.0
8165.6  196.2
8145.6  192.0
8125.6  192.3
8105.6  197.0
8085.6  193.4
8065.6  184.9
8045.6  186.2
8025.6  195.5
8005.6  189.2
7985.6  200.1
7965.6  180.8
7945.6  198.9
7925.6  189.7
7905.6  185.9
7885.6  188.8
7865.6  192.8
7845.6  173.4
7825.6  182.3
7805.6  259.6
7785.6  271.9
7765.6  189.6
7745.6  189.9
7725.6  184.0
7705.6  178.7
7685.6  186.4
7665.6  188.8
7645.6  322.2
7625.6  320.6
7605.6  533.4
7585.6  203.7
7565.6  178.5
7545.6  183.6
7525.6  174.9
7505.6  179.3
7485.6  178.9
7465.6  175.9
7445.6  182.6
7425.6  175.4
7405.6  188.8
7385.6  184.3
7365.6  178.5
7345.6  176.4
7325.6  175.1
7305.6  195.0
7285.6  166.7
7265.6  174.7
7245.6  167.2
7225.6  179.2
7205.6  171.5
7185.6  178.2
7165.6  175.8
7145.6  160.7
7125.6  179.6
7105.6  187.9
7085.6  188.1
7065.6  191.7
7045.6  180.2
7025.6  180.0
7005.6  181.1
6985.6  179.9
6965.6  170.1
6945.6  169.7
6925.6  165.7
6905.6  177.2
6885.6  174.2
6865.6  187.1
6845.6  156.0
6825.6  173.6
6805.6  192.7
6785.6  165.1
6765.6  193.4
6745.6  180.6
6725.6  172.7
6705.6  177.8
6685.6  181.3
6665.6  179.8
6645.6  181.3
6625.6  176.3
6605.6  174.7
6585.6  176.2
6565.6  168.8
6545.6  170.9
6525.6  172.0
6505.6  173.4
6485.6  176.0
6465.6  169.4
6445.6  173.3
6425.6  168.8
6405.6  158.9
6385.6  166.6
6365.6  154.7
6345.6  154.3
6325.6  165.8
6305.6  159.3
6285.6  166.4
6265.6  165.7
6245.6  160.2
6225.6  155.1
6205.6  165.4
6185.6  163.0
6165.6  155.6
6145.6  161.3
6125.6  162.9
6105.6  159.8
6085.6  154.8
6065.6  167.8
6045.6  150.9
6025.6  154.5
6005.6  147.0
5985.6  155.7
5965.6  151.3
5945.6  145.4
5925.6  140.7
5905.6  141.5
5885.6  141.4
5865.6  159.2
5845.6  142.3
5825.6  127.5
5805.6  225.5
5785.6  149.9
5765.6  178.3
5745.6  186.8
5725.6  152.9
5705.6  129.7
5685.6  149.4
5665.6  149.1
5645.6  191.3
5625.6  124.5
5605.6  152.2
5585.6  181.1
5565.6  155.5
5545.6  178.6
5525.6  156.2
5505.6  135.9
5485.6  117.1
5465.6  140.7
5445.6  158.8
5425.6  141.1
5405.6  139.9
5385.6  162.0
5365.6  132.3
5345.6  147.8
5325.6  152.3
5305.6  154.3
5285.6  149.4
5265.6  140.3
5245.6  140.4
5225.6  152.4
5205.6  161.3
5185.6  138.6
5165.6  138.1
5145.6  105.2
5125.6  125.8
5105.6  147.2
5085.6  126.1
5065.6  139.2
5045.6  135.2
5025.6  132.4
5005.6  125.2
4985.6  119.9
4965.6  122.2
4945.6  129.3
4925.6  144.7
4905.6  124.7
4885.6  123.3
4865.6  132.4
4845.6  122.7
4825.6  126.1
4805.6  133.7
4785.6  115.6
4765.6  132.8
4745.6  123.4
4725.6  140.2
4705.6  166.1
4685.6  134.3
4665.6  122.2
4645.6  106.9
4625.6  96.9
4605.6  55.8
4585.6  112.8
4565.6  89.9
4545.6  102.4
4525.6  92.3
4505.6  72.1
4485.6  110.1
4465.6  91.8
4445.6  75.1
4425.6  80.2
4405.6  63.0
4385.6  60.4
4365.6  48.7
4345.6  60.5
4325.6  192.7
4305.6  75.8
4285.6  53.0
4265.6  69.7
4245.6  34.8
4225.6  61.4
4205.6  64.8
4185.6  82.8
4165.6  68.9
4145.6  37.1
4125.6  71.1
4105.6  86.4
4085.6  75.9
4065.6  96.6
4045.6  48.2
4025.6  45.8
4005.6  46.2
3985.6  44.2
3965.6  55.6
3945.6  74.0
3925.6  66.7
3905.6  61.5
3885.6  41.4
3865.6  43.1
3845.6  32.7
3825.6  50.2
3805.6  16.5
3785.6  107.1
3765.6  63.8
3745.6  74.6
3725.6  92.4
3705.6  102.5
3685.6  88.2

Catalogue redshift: 0.160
